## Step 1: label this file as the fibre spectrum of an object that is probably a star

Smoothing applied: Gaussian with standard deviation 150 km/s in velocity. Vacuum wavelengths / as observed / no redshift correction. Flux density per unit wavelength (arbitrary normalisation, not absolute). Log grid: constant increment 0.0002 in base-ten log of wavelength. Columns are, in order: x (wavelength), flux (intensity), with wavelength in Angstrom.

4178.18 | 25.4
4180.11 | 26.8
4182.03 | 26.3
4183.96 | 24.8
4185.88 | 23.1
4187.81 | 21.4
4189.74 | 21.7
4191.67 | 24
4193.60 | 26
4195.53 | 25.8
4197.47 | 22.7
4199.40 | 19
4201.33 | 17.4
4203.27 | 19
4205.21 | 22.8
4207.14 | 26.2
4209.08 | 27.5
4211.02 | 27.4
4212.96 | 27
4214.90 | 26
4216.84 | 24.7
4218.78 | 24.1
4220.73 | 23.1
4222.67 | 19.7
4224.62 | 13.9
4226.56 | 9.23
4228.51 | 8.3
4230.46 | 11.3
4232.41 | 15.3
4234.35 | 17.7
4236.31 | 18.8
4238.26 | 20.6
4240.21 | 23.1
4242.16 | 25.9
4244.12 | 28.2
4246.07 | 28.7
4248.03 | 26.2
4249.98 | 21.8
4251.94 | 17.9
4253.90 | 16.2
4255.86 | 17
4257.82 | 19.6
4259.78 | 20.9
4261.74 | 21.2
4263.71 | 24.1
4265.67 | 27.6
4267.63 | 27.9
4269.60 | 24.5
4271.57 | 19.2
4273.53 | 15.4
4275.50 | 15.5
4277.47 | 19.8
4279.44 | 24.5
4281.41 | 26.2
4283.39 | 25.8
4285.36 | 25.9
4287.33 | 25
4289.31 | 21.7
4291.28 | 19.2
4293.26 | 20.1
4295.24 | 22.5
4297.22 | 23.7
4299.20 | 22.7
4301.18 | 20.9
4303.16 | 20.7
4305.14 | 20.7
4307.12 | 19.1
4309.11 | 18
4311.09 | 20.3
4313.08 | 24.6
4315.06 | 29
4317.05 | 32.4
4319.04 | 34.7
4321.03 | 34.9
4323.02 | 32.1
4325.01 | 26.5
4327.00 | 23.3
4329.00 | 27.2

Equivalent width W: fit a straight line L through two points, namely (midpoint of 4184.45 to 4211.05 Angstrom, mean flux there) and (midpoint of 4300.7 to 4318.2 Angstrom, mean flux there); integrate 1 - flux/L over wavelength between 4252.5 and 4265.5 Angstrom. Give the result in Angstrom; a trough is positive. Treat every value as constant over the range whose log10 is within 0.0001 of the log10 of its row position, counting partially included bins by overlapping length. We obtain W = 1.6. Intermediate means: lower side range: 23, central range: 20.3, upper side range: 23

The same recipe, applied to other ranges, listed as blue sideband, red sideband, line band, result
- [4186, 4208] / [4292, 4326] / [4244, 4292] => 3.24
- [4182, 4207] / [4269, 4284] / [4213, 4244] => 3.83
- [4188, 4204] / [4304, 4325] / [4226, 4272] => 6.66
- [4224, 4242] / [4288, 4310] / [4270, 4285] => -1.52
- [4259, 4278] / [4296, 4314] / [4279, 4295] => -1.52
